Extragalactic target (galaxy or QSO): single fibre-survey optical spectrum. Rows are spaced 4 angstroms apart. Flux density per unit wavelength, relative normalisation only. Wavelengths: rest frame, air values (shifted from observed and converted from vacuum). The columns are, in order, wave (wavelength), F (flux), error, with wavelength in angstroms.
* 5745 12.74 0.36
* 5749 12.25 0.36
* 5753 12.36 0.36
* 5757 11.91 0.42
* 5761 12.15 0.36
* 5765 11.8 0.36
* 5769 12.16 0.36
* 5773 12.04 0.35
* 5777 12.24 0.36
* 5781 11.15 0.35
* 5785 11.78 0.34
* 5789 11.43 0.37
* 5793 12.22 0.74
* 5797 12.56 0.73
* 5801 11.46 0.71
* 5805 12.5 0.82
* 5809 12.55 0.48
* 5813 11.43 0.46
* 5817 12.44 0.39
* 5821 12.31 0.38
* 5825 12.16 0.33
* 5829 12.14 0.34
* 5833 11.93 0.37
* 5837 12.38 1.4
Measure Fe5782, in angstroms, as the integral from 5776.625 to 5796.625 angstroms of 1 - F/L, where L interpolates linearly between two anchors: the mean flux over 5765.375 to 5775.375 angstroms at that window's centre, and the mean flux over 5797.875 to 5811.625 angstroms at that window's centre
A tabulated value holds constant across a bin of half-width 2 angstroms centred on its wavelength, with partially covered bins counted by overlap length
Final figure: 0.5 angstroms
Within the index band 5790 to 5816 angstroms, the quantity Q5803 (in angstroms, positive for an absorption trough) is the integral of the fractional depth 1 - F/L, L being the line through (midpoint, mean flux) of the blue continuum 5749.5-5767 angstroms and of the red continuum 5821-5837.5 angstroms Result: 0.0 angstroms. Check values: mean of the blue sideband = 12.1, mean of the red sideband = 12.2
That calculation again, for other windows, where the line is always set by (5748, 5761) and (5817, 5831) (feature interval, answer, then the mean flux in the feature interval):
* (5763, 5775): 0.2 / 12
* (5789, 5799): 0.0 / 12.2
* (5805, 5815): 0.1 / 12.1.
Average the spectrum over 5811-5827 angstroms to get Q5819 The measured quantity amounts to 12.1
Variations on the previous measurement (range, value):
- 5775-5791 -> 11.7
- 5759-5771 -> 12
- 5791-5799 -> 12.4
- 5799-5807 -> 12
